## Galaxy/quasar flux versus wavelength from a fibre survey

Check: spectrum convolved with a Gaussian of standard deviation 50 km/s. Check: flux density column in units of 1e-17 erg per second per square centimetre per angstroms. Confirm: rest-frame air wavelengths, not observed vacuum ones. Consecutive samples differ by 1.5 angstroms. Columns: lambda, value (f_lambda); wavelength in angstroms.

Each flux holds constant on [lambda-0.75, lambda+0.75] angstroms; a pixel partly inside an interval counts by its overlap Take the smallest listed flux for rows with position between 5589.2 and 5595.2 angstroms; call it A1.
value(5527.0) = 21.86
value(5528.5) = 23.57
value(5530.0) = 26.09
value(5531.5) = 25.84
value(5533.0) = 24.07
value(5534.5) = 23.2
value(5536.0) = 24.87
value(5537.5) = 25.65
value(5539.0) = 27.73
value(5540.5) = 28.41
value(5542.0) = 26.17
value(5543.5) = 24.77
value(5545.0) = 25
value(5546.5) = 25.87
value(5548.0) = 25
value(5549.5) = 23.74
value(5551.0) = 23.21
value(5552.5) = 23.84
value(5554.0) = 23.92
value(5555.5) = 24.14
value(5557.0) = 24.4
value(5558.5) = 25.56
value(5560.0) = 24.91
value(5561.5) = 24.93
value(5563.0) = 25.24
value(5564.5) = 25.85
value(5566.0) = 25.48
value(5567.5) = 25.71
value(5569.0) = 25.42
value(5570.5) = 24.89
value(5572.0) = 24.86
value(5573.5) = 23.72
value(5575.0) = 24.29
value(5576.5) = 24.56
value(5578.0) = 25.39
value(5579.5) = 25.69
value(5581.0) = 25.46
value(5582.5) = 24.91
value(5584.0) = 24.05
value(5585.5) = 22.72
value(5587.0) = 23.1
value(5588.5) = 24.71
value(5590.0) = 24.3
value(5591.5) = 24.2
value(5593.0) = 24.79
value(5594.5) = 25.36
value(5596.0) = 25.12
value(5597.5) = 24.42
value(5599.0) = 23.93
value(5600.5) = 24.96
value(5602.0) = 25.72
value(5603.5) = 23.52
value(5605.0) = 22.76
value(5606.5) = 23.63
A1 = 24.2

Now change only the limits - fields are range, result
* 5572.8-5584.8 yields 23.72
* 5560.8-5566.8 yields 24.93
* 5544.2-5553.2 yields 23.21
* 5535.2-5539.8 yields 24.87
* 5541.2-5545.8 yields 24.77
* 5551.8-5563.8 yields 23.84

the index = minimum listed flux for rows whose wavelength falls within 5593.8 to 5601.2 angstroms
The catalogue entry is 23.93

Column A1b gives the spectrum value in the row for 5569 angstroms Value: 25.42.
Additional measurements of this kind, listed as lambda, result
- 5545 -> 25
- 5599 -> 23.93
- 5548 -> 25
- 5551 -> 23.21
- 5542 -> 26.17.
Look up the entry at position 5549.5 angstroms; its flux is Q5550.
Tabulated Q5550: 23.74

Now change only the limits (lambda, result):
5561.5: 24.93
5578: 25.39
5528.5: 23.57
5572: 24.86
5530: 26.09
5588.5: 24.71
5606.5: 23.63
